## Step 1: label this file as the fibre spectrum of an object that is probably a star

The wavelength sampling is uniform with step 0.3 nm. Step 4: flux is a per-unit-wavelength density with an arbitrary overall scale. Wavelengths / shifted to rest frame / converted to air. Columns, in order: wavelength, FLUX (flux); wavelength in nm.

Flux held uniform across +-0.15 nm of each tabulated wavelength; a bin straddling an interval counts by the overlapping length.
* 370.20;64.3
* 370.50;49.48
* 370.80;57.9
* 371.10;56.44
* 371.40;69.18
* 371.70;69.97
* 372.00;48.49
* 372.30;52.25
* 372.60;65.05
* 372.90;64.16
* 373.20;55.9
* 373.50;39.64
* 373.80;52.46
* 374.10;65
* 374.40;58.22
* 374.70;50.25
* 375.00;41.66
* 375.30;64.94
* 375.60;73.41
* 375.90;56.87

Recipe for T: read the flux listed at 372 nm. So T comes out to 48.49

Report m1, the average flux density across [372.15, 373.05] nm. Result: 60.5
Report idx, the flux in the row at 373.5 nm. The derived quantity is 39.64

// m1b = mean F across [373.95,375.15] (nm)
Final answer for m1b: 53.8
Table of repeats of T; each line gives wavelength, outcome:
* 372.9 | 64.16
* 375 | 41.66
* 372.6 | 65.05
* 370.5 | 49.48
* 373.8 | 52.46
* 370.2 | 64.3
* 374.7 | 50.25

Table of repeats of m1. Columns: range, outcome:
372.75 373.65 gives 53.2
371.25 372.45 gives 60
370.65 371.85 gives 63.4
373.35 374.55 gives 53.8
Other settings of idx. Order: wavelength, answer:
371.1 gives 56.44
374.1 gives 65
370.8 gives 57.9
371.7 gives 69.97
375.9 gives 56.87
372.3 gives 52.25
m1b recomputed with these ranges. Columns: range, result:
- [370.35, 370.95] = 53.7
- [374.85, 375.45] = 53.3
